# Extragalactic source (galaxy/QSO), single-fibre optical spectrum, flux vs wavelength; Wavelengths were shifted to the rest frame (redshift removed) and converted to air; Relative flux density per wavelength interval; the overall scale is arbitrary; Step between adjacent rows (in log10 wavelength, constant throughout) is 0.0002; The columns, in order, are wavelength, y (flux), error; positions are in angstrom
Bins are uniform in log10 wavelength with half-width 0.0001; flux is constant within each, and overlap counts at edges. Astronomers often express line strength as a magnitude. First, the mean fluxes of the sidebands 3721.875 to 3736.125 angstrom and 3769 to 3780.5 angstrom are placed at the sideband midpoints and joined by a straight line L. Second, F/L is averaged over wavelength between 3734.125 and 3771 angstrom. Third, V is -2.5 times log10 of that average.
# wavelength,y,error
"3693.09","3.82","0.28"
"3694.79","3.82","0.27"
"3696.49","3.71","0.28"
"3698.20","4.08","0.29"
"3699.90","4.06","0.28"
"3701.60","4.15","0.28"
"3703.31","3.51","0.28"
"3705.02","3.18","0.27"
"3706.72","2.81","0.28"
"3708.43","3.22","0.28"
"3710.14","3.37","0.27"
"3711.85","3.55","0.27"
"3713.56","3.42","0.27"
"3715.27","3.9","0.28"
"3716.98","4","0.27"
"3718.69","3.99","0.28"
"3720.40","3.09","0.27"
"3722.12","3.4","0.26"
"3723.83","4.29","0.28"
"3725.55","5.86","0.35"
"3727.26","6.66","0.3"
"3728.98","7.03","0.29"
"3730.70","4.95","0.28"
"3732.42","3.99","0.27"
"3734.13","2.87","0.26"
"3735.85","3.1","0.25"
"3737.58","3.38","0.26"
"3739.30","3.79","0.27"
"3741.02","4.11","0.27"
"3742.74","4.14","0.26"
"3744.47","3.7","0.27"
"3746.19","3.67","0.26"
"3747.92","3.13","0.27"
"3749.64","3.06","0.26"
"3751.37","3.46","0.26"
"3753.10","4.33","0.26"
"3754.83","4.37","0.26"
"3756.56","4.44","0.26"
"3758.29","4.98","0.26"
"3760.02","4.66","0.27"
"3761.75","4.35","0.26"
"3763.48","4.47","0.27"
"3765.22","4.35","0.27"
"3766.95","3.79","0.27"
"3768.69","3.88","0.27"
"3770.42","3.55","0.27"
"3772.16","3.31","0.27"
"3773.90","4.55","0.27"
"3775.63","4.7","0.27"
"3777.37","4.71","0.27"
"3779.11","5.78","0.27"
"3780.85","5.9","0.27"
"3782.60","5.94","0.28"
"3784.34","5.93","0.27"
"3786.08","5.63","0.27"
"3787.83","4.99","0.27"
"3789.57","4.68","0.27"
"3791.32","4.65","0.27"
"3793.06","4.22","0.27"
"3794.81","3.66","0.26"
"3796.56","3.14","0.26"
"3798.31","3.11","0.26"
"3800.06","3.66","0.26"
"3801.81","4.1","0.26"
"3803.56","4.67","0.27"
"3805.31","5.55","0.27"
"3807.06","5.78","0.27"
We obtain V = 0.18 mag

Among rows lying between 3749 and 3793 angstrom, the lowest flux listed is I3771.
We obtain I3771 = 3.06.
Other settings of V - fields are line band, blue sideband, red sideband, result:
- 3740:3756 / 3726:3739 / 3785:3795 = 0.215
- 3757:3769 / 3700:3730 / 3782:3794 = 0.092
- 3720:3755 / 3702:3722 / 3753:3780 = -0.066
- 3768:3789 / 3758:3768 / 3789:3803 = -0.184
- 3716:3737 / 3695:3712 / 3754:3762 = -0.109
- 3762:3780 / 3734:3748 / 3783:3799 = -0.043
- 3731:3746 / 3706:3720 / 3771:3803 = 0.058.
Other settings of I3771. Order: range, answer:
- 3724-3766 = 2.87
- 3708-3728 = 3.09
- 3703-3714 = 2.81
